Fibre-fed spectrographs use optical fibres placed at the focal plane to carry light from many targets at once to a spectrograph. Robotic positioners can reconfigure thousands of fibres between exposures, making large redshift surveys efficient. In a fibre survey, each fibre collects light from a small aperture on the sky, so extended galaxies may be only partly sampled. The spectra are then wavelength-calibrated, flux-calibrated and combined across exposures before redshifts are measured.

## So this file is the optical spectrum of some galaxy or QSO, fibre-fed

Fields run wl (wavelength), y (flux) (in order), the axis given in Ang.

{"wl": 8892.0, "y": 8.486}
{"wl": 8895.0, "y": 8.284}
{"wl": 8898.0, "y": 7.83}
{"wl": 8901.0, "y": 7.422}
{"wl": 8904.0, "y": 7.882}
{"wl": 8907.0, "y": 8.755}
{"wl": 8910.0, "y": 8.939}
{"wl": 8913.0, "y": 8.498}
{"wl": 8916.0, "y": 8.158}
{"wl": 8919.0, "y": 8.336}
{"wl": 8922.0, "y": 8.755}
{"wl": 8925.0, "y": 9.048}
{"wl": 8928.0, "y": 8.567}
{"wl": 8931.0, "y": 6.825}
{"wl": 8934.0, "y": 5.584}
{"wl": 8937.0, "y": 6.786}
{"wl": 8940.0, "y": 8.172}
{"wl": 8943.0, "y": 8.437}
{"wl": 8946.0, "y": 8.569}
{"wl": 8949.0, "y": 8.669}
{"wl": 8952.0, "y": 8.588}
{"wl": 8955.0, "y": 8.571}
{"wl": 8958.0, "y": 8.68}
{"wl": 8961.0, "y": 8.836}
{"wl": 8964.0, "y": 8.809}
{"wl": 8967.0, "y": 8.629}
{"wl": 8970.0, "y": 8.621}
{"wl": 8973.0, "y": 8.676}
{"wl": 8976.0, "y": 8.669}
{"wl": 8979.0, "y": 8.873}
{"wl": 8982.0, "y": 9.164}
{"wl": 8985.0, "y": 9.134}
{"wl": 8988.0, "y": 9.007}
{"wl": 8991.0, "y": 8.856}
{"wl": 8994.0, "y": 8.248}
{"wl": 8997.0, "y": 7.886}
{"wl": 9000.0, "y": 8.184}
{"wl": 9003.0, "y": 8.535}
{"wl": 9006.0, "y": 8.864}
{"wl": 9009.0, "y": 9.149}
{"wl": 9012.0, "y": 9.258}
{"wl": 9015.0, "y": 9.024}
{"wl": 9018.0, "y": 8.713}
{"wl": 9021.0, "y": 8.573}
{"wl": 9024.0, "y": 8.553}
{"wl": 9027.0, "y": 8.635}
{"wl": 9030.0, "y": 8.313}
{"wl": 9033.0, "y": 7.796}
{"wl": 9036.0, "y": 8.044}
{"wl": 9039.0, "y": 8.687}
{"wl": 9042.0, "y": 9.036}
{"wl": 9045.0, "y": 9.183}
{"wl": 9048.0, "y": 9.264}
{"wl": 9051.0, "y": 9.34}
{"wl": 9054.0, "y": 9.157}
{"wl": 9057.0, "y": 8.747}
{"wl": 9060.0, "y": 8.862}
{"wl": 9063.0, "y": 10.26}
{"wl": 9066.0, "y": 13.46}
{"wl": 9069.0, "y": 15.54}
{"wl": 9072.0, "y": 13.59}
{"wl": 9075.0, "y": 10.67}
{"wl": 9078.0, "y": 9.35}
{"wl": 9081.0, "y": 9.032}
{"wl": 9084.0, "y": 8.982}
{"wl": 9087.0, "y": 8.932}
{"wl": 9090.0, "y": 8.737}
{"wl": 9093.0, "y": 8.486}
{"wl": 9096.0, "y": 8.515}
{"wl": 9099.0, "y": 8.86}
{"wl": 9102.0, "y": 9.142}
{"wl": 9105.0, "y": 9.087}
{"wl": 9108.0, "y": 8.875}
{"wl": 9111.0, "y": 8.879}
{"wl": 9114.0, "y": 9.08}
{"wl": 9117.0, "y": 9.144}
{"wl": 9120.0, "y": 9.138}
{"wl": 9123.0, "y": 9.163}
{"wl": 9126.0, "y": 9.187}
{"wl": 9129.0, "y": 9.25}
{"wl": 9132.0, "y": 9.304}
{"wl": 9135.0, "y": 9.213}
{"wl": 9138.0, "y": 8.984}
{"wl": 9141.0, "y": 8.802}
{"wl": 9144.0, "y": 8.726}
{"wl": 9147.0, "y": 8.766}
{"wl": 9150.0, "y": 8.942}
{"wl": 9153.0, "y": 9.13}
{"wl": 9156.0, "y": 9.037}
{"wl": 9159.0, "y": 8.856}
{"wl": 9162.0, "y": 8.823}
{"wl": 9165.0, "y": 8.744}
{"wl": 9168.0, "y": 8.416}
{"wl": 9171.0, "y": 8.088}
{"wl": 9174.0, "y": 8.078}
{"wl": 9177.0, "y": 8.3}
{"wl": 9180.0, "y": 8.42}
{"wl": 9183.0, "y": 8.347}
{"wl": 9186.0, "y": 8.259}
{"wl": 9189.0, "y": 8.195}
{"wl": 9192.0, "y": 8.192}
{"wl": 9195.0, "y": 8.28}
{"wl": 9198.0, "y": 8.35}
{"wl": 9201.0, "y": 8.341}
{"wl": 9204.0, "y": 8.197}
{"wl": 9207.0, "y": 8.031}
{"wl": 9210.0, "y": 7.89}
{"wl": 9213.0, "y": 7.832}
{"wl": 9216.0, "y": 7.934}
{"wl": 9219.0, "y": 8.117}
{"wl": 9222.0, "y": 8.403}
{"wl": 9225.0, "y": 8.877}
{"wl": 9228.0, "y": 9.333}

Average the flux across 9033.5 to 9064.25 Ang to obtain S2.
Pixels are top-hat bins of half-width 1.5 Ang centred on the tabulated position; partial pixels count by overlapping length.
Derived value 9.01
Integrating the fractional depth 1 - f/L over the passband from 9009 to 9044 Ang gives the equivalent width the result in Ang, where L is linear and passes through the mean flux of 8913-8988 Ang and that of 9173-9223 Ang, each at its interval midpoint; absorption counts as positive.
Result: -1.3 Ang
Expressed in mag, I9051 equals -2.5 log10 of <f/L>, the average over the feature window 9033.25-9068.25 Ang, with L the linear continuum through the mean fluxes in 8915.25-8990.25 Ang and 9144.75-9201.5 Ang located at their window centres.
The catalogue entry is -0.13 mag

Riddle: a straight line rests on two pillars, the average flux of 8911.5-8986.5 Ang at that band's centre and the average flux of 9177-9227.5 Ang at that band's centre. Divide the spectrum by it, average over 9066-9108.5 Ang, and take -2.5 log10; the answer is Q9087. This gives -0.20 mag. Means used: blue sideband 8.39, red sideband 8.25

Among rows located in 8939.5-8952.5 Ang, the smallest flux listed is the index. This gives 8.172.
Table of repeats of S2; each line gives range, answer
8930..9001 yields 8.36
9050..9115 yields 9.81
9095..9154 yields 9.01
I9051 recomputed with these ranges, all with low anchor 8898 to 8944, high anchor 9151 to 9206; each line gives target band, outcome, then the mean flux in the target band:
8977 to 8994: -0.104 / 8.93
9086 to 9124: -0.076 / 8.92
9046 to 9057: -0.119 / 9.18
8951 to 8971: -0.079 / 8.68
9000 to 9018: -0.093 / 8.88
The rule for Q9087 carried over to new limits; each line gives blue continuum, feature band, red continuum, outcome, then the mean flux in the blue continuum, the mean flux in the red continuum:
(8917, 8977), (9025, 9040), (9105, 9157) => 0.044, 8.29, 9.04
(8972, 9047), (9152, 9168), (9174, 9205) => -0.065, 8.69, 8.28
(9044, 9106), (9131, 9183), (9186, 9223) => 0.007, 9.88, 8.15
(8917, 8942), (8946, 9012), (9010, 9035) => -0.063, 7.78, 8.61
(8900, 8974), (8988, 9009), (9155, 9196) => -0.027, 8.28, 8.43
